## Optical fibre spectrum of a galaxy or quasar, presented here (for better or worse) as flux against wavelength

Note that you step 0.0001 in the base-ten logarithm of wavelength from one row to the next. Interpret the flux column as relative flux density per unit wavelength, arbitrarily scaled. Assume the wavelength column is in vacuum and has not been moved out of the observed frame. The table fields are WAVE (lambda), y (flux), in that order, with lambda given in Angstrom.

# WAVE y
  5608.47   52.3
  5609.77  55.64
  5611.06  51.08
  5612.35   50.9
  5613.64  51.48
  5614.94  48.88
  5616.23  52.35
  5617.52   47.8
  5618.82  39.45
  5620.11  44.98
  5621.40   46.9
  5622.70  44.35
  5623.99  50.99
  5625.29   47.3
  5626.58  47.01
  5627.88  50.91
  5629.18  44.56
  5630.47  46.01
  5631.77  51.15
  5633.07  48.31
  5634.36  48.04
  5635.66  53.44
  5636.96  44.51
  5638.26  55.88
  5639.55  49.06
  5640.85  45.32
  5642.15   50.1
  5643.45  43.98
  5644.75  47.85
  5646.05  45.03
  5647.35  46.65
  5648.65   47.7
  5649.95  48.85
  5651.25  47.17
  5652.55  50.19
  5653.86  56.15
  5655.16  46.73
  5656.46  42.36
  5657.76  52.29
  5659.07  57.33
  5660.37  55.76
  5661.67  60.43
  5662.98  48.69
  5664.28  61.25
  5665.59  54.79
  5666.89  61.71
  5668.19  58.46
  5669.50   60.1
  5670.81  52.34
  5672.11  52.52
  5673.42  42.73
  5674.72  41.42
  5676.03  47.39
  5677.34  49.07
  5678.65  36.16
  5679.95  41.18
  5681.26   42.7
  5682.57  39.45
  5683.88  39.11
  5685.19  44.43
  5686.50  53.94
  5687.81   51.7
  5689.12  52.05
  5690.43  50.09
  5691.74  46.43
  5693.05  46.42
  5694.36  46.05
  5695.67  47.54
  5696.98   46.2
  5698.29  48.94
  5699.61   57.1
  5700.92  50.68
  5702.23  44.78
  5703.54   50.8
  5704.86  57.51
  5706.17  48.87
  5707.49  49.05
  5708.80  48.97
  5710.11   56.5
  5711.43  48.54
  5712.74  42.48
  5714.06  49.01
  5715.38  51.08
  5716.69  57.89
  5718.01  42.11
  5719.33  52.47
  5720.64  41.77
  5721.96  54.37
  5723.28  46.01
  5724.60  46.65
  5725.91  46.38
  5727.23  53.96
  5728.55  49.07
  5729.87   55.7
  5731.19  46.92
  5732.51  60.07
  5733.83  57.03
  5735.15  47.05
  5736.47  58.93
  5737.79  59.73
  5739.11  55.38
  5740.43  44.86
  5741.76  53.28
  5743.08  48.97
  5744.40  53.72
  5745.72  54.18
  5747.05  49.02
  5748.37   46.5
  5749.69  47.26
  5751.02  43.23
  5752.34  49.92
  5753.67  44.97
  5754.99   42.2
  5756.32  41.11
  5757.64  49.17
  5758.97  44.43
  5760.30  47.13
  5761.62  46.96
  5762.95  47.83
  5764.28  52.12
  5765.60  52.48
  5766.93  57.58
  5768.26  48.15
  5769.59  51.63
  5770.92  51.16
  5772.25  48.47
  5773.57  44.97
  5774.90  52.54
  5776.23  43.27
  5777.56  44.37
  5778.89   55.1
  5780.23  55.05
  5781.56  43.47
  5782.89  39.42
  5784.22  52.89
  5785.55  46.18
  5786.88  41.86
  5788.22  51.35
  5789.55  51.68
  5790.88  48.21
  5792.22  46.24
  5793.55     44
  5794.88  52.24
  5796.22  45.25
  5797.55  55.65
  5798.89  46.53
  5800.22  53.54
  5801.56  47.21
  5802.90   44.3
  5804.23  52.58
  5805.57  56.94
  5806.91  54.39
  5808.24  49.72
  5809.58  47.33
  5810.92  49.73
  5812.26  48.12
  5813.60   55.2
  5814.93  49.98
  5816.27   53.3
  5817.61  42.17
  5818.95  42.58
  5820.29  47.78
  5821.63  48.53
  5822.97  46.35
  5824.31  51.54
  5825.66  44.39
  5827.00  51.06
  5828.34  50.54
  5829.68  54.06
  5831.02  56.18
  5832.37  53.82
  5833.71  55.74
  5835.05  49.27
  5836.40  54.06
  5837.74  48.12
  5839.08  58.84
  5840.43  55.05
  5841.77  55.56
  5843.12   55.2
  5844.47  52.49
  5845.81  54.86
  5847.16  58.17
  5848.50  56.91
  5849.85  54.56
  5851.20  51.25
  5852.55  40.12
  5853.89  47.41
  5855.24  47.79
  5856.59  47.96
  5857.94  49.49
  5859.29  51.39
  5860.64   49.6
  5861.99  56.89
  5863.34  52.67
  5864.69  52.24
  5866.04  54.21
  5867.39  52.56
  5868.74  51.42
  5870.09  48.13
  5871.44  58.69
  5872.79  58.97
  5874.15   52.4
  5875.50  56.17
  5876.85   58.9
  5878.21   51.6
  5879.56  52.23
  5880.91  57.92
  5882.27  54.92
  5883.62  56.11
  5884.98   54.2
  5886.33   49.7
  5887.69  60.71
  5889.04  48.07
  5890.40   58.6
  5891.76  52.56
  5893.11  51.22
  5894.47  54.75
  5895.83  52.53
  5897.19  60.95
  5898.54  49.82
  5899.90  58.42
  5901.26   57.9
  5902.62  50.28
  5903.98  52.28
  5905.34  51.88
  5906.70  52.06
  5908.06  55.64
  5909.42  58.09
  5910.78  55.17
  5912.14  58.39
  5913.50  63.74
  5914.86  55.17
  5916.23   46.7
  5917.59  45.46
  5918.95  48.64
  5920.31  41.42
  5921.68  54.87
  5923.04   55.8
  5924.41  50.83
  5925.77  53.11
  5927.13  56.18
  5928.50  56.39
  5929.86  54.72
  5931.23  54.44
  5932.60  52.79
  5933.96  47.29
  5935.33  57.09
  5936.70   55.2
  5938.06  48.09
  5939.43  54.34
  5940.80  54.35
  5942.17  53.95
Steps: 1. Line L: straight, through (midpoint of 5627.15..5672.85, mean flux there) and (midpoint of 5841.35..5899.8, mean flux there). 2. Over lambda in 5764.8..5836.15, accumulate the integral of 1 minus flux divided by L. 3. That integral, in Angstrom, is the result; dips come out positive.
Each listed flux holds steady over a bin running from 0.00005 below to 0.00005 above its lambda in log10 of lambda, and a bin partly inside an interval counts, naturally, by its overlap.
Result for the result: 4.1 Angstrom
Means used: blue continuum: 51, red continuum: 53.3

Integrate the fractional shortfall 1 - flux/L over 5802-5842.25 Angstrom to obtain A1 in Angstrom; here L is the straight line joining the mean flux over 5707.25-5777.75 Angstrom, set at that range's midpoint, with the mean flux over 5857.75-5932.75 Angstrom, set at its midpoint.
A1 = 0.7 Angstrom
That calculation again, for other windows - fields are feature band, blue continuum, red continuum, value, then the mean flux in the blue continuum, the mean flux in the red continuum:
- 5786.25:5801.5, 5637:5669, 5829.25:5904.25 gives 1.16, 51.3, 53.5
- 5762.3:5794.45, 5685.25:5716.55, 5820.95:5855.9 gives 1.42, 49.8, 52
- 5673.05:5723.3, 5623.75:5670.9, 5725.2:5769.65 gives 2.62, 50.7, 50.2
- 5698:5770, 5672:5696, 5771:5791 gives -4.90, 45.6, 48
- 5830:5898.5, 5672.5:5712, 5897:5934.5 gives -1.76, 47.6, 53.4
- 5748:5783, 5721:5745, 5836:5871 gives 2.76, 52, 52.2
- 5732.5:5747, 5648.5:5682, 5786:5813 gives -1.03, 50.6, 49.3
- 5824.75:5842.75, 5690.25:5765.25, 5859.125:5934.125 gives -0.22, 49.6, 53.8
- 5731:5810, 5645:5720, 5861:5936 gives 2.84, 49.6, 53.9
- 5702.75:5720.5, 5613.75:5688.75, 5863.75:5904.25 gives 0.06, 48.9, 54.3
